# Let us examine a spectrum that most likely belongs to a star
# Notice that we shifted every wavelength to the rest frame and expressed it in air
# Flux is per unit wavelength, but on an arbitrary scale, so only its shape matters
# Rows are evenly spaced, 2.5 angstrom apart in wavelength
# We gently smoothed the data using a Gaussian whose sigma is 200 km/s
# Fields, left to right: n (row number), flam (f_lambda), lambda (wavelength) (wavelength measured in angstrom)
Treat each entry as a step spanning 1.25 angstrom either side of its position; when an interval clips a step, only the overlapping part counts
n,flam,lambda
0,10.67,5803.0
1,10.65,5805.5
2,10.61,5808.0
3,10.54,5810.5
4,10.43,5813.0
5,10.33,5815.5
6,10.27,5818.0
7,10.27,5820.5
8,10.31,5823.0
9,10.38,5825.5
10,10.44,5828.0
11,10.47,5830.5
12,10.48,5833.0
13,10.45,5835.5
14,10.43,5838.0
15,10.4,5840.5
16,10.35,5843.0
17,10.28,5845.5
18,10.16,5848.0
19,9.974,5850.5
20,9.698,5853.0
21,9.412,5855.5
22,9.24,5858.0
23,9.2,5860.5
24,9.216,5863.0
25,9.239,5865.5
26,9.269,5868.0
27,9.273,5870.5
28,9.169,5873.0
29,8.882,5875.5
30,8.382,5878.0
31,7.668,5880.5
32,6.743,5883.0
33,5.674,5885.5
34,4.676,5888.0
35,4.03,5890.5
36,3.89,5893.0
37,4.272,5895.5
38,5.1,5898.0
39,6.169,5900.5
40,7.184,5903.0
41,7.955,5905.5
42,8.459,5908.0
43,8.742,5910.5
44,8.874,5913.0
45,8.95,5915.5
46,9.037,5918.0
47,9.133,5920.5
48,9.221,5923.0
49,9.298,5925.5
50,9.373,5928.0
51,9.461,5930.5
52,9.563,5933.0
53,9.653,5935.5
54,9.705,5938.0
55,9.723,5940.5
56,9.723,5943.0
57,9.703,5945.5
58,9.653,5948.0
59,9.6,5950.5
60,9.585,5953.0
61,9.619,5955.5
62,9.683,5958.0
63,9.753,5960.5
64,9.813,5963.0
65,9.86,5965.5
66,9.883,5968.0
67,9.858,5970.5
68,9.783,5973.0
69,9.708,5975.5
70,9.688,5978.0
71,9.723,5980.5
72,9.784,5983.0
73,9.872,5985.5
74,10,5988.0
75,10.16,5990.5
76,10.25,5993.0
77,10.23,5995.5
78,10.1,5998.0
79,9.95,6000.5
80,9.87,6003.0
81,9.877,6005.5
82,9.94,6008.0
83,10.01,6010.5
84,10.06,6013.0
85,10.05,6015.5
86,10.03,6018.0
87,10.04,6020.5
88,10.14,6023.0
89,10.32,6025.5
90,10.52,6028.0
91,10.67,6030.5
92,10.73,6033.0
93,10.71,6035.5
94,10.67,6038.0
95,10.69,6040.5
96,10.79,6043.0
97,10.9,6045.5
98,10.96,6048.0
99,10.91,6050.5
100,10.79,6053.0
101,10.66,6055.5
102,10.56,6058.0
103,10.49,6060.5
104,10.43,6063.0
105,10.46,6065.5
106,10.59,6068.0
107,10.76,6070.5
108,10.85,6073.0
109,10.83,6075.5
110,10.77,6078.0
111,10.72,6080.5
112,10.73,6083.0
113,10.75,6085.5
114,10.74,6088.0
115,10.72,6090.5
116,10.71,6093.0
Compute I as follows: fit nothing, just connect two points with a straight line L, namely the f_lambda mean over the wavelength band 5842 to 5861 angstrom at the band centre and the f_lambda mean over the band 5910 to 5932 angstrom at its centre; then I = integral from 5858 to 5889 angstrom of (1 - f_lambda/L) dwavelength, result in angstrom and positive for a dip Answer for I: 4.6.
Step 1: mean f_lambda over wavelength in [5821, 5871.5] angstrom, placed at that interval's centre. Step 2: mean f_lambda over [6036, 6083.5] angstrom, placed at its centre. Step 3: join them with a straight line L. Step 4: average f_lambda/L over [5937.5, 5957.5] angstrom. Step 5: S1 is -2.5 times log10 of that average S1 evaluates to 0.07 mag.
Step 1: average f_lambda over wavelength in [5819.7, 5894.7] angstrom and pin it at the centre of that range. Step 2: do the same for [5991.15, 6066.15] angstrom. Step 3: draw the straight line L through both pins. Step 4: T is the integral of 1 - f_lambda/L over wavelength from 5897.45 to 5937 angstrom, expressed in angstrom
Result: 3.58 angstrom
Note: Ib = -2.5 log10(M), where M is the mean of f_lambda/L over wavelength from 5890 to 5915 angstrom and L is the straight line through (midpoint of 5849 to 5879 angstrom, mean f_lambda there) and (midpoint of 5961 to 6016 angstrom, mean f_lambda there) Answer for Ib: 0.39 mag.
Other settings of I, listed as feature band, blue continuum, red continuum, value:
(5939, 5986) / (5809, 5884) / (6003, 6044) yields 1.7 angstrom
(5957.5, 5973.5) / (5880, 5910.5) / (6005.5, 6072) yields -3.1 angstrom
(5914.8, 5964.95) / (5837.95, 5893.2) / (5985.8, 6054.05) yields -0.6 angstrom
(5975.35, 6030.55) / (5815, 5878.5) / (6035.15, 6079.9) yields 2.4 angstrom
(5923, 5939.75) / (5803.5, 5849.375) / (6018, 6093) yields 1.6 angstrom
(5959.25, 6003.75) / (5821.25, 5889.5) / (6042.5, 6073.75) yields 1.1 angstrom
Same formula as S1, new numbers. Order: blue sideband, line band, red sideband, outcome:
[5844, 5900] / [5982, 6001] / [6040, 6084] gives -0.04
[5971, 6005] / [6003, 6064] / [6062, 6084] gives -0.01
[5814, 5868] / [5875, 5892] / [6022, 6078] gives 0.49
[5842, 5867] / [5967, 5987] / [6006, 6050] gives 0.04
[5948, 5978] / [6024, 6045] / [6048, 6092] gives -0.03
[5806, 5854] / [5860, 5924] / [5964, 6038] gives 0.32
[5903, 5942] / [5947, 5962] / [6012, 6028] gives -0.03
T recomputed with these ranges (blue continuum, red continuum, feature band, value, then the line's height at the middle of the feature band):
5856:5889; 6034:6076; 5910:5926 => -0.31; 8.87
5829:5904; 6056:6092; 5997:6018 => -0.14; 9.92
